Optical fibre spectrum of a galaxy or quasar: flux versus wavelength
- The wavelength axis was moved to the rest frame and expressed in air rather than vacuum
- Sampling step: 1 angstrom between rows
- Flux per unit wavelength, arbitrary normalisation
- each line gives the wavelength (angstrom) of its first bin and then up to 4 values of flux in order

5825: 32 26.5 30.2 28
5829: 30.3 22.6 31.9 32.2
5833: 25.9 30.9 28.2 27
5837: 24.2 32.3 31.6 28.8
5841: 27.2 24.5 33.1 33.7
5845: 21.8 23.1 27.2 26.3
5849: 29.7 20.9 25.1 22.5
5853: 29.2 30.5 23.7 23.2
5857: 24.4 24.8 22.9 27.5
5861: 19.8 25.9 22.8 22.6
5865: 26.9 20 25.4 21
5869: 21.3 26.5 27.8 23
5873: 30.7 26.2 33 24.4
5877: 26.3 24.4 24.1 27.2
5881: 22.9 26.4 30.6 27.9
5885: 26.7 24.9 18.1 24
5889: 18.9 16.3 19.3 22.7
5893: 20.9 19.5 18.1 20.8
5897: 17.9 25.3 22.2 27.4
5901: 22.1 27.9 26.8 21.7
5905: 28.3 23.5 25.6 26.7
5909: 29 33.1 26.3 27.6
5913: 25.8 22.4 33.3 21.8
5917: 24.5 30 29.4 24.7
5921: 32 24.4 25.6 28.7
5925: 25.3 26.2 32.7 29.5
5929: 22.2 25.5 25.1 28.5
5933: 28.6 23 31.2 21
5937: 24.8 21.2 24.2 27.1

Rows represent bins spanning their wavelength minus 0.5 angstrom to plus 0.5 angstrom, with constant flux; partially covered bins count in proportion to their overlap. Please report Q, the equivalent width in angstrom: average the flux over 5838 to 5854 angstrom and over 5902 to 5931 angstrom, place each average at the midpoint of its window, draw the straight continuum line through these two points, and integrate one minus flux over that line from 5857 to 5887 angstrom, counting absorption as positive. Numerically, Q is 2.1 angstrom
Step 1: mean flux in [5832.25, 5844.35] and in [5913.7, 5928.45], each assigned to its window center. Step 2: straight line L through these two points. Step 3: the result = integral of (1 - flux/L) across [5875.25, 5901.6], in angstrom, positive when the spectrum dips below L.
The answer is 4.6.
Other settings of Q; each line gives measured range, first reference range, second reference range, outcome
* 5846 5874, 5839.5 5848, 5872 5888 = 2.01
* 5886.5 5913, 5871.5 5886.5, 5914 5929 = 3.41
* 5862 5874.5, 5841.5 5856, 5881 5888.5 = 0.61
